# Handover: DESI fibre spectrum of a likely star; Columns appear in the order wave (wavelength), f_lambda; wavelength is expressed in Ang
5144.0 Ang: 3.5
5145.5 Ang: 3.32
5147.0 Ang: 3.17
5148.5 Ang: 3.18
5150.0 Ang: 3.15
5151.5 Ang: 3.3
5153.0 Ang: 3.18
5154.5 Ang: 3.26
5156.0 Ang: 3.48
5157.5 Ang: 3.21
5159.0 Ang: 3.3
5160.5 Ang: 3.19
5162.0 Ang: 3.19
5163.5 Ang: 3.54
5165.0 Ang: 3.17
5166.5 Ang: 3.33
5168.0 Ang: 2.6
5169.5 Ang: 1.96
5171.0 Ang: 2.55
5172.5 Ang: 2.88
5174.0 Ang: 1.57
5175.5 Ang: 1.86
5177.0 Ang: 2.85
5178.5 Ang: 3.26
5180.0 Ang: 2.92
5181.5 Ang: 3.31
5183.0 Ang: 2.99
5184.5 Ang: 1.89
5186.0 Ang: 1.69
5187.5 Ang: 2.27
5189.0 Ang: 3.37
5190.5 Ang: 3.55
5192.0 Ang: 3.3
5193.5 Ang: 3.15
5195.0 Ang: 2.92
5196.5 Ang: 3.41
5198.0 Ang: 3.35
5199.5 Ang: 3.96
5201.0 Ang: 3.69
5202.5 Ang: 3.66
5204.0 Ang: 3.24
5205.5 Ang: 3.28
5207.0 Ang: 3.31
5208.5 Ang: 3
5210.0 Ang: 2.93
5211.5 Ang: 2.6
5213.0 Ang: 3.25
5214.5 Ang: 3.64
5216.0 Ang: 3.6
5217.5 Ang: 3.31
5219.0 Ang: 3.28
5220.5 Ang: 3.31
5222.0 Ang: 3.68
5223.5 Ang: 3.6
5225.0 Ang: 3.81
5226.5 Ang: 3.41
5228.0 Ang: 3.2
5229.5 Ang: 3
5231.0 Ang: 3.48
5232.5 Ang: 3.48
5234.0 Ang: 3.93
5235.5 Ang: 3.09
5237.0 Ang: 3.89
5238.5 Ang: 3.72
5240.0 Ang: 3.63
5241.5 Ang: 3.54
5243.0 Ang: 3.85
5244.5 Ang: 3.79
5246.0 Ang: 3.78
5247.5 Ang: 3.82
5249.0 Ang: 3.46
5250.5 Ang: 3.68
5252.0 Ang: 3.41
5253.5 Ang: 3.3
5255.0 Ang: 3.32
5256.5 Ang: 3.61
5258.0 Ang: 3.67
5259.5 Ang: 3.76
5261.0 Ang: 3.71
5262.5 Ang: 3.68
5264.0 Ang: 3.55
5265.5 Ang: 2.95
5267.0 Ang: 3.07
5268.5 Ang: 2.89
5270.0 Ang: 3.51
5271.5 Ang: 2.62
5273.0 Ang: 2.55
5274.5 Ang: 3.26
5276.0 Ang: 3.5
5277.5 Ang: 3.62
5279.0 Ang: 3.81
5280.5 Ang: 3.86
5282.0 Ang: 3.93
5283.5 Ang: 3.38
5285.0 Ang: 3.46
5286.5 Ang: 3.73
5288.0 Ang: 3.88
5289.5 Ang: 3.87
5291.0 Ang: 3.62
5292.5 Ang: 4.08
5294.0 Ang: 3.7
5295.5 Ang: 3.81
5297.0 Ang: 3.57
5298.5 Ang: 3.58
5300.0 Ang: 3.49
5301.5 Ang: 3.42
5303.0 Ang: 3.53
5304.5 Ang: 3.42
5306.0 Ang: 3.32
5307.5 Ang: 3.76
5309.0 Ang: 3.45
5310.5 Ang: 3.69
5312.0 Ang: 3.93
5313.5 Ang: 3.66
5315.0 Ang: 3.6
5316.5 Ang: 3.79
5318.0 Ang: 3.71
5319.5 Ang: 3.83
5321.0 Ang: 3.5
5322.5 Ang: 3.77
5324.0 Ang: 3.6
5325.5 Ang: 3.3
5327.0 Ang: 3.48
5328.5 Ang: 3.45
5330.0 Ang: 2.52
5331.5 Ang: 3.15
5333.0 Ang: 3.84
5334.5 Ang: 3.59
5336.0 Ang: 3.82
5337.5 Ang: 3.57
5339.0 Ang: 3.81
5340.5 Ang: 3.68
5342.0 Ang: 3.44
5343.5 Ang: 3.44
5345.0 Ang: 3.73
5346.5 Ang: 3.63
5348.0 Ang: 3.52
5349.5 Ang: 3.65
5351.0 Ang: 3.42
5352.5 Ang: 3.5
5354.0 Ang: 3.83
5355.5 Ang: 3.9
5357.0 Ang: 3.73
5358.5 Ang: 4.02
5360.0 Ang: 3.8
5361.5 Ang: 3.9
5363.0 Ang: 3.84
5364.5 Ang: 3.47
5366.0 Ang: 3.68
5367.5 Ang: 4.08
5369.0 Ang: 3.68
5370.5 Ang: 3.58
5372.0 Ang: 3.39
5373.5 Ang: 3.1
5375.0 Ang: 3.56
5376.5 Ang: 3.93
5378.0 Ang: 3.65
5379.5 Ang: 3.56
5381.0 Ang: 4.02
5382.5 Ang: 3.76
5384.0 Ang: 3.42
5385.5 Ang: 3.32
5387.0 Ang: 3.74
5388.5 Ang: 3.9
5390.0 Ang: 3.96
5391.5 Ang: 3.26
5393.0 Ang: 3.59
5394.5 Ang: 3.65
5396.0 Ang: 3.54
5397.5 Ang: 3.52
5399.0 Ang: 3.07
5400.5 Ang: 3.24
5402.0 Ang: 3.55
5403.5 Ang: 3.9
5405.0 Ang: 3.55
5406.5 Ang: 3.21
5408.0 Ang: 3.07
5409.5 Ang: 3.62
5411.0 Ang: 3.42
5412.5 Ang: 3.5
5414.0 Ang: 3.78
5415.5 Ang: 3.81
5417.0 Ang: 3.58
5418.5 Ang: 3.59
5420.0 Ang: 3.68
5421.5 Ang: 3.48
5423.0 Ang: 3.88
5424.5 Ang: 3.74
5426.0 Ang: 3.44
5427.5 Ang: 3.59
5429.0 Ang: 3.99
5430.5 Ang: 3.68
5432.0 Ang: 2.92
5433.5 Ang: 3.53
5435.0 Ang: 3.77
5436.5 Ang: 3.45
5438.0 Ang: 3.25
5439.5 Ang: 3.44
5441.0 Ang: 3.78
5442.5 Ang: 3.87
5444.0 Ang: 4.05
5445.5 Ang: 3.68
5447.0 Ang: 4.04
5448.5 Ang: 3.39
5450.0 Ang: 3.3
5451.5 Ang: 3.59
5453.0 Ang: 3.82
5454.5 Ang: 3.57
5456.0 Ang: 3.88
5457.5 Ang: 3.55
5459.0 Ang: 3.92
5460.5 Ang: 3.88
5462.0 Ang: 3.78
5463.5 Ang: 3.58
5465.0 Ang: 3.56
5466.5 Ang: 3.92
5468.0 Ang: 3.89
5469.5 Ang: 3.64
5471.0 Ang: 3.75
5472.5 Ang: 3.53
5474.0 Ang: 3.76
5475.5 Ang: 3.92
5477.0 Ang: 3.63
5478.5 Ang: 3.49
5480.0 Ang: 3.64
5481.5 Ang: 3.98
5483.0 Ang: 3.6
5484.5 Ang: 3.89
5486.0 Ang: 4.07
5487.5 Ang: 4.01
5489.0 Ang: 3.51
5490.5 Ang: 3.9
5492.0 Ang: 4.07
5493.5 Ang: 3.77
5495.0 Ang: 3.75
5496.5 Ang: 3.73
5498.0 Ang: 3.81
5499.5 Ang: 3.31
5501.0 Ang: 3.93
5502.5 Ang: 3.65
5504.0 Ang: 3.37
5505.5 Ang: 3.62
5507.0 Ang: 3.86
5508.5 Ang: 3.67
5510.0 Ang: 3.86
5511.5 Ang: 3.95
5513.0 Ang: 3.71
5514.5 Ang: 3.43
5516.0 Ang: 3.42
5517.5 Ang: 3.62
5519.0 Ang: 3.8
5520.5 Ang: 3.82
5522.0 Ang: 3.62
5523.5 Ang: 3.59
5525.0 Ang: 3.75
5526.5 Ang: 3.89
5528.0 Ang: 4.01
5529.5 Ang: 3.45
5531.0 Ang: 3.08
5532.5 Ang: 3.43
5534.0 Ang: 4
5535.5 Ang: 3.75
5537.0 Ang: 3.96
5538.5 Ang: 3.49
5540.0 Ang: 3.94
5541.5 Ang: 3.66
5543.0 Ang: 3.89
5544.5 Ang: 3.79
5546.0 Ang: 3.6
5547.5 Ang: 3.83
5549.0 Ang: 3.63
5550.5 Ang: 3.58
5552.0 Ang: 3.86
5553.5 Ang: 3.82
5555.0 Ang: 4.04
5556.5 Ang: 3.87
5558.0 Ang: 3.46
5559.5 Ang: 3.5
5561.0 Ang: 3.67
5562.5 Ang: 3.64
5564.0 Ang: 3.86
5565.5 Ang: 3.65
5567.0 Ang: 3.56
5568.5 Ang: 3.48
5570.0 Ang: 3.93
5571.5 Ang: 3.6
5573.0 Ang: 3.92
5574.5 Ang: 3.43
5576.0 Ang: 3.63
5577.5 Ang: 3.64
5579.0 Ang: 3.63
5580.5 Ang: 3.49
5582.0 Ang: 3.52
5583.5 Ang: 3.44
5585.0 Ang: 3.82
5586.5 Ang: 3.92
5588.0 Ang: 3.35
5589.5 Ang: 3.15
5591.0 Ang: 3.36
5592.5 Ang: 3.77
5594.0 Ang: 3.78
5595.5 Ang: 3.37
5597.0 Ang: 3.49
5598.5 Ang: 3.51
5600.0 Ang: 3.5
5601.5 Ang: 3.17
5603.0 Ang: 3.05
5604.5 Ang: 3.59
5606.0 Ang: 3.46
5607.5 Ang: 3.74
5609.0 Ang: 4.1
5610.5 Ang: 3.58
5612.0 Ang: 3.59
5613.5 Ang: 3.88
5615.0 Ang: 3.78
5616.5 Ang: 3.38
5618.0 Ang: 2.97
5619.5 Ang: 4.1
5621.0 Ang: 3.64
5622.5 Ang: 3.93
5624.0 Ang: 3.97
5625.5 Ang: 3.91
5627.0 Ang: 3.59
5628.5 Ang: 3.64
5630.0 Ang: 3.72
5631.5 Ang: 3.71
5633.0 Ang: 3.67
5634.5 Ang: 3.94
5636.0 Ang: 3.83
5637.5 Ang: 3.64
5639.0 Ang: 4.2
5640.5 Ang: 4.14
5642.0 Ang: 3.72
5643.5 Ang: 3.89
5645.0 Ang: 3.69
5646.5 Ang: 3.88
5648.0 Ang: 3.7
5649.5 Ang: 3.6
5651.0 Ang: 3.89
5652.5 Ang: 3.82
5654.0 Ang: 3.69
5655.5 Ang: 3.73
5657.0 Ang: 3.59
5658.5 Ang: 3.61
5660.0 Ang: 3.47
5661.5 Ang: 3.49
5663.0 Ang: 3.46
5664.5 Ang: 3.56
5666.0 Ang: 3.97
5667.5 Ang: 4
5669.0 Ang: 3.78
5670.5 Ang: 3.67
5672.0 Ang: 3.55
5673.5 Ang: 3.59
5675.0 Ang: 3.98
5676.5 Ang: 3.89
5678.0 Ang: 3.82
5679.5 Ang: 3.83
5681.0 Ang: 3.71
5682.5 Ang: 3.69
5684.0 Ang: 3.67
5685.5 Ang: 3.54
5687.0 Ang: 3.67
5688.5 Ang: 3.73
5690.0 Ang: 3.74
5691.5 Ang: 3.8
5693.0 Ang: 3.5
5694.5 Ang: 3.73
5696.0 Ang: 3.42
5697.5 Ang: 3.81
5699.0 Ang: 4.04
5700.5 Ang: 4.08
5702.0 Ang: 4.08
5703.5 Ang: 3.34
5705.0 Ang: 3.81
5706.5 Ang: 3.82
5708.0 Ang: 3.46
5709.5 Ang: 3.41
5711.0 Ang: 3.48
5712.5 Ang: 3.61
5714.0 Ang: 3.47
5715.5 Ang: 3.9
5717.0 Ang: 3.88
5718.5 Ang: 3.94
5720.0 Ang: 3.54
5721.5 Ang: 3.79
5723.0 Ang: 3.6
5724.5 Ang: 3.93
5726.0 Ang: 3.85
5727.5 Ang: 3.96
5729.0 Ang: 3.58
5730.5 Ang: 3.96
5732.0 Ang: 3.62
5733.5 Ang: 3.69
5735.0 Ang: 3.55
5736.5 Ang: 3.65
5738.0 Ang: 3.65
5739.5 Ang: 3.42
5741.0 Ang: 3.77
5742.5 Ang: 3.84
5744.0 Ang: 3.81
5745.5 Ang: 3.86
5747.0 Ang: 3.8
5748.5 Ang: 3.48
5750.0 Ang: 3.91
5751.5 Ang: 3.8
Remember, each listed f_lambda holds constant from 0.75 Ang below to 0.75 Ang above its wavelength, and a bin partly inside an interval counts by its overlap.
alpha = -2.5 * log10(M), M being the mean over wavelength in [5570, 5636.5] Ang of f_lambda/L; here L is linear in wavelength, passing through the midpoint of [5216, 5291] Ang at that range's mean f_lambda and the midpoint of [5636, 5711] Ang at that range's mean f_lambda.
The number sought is 0.02 mag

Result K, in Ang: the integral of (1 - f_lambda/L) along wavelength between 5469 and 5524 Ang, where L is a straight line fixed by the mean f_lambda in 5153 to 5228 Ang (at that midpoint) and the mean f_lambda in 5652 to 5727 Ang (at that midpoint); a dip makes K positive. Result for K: -3.9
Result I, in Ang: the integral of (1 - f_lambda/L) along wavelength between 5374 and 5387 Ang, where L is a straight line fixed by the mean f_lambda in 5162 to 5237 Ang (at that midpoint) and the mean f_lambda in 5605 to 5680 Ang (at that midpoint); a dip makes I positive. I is -1.1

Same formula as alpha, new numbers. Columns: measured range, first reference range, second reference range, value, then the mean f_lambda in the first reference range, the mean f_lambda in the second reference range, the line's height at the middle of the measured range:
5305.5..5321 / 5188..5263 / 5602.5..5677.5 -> -0.05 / 3.46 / 3.72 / 3.52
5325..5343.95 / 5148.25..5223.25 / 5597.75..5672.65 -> -0.06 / 3.08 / 3.69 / 3.28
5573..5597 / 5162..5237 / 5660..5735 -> 0.01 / 3.12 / 3.72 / 3.58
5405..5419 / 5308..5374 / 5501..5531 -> 0.04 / 3.62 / 3.68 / 3.64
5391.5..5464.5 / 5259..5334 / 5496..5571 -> 0.01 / 3.52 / 3.7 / 3.62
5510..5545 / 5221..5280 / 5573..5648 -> -0.03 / 3.48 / 3.65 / 3.61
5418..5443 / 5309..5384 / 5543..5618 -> 0.01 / 3.63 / 3.62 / 3.63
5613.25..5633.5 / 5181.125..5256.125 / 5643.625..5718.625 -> -0.01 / 3.34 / 3.71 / 3.67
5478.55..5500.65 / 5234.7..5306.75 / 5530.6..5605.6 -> -0.05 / 3.54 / 3.62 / 3.6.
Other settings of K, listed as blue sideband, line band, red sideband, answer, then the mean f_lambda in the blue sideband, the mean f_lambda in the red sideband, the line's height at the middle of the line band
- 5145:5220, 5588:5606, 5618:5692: 1.2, 3.07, 3.75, 3.66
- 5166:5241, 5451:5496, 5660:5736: -4.0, 3.14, 3.72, 3.46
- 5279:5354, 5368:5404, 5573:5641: 0.3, 3.61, 3.64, 3.61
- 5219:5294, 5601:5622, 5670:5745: 0.5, 3.52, 3.72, 3.68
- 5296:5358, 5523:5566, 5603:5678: -0.4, 3.58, 3.73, 3.68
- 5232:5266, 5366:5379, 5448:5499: 0.2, 3.6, 3.74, 3.67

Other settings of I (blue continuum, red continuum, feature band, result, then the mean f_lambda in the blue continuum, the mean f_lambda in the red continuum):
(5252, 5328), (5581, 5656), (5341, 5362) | -0.7 Ang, 3.54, 3.67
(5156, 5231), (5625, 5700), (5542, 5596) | -0.6 Ang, 3.1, 3.74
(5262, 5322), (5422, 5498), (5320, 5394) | -0.2 Ang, 3.54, 3.71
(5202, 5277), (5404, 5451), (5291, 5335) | -1.2 Ang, 3.41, 3.58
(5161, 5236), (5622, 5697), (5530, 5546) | -0.5 Ang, 3.11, 3.74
